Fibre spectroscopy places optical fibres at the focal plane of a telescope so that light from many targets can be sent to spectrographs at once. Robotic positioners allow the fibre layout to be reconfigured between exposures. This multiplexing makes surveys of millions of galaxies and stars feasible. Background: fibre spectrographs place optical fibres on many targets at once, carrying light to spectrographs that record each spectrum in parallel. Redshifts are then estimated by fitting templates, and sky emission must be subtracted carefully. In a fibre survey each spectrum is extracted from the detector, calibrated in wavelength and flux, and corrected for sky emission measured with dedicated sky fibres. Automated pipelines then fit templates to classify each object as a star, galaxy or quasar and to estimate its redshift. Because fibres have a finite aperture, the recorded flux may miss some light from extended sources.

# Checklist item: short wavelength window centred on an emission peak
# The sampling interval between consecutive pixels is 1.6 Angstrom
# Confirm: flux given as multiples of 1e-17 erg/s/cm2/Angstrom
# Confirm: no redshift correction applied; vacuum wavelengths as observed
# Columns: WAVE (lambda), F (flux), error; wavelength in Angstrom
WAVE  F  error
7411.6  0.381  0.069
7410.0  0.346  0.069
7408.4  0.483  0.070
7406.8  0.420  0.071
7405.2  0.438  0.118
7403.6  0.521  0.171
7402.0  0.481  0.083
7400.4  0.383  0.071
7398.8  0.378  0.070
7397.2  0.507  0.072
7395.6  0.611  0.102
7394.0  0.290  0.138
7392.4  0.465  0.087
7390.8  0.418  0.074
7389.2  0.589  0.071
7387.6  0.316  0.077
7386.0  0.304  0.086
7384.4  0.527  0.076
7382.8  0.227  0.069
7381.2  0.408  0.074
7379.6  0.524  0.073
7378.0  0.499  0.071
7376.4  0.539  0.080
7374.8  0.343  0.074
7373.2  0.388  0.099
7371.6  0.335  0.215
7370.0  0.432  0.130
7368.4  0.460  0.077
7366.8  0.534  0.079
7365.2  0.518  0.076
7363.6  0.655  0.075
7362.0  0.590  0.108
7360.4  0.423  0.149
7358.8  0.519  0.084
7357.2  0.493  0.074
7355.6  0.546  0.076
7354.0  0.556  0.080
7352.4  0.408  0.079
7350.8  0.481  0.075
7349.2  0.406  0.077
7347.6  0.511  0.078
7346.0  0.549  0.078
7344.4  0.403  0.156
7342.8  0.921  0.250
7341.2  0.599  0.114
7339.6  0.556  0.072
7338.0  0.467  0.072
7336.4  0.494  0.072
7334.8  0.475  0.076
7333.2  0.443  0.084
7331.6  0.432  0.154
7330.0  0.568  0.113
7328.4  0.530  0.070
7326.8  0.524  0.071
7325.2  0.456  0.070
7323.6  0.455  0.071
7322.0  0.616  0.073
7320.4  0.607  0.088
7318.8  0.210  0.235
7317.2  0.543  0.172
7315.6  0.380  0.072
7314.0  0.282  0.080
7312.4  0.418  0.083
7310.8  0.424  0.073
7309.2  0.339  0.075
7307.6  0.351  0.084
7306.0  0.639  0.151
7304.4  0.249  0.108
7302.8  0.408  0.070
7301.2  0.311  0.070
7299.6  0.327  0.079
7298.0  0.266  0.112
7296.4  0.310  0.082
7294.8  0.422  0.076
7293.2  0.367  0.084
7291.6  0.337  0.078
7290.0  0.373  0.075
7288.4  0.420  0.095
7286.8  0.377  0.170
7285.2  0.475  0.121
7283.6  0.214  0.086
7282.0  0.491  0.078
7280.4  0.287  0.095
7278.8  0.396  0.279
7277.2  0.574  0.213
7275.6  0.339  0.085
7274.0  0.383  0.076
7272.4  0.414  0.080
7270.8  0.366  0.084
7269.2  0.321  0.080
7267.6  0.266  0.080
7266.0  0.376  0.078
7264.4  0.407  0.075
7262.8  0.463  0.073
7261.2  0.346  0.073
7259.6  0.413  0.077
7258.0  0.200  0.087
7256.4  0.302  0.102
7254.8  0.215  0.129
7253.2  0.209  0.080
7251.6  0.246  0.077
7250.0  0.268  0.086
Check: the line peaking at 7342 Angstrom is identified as Mg II 2798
